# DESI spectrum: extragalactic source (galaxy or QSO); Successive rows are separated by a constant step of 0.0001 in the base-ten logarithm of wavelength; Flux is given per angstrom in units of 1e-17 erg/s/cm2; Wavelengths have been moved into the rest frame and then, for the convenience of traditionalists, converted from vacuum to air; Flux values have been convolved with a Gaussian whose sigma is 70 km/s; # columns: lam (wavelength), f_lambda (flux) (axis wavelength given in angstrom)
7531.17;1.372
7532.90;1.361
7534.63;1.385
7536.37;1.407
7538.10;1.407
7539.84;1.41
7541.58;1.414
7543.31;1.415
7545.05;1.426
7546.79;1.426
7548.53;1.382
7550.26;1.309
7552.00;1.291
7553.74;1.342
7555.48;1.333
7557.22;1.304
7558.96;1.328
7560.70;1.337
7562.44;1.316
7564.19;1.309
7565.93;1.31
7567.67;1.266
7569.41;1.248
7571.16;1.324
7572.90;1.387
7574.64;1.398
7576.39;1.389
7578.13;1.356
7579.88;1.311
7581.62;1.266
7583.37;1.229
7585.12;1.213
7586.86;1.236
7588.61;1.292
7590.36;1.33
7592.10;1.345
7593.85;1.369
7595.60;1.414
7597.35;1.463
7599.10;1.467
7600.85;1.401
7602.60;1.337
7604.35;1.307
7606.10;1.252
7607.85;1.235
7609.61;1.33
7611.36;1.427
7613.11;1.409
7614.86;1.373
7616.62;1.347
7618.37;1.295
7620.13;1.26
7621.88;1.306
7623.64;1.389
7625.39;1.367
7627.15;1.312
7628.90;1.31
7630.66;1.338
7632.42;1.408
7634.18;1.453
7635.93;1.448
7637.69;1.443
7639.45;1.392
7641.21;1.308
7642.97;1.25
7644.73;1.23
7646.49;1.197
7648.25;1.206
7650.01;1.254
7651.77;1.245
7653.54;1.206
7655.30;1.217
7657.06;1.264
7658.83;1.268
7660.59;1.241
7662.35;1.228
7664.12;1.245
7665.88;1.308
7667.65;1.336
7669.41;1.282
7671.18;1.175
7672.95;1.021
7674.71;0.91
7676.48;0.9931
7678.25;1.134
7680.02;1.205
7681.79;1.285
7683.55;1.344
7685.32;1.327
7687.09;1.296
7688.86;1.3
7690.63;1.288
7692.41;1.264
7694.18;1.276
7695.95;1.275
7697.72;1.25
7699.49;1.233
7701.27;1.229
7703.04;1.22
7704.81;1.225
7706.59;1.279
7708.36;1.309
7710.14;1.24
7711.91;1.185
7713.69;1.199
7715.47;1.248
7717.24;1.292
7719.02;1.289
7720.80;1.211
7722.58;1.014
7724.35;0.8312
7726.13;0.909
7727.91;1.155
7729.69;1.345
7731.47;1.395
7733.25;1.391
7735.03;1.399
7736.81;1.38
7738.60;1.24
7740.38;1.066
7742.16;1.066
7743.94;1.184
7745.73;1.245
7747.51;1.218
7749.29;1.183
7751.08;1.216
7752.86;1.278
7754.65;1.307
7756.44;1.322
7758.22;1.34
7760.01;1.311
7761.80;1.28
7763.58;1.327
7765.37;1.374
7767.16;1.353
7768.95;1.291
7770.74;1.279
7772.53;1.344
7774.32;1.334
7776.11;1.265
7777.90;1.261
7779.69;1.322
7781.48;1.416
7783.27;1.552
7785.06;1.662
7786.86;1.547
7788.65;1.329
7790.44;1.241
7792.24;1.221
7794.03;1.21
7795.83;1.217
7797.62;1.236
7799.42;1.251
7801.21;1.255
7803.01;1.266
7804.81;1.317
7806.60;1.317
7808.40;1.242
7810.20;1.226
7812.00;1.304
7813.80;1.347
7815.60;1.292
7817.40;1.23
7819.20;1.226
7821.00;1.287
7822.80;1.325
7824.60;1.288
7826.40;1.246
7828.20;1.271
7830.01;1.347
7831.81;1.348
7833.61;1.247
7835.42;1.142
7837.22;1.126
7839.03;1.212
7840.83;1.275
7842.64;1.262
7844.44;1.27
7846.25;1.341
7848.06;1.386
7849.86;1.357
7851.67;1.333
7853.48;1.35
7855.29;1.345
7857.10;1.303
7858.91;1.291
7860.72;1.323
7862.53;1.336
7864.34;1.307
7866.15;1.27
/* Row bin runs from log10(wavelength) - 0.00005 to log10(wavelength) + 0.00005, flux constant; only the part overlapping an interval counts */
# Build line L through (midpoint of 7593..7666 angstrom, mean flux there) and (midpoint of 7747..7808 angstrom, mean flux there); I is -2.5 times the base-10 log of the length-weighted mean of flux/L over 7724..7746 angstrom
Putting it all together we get 0.09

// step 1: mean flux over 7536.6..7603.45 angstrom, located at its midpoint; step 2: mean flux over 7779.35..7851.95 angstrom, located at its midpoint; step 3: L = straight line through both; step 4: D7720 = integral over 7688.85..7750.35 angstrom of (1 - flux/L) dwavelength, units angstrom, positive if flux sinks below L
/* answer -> 4.42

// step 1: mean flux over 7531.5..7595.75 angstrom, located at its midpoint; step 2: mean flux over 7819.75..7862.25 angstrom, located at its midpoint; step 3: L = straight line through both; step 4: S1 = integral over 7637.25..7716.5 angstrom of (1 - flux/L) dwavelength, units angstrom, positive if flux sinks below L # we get 4.8 angstrom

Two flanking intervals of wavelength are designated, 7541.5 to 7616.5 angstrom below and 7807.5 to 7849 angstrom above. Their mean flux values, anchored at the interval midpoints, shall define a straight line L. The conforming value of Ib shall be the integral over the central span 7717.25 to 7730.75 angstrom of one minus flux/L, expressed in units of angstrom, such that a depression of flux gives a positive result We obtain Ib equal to 1.83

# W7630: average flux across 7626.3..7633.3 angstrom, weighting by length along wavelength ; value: 1.34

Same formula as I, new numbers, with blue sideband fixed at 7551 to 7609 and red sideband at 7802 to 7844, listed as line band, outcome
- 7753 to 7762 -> -0.02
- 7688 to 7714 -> 0.04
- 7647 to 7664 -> 0.06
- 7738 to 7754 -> 0.08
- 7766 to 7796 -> -0.06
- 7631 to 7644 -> -0.06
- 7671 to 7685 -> 0.14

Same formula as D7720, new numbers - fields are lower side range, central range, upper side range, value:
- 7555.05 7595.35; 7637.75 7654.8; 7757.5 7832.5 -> 0.7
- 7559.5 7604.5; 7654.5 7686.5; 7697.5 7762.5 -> 1.5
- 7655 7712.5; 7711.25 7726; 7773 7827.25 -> 1.3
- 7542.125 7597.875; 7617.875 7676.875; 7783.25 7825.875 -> 2.4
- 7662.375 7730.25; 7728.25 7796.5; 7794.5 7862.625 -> -3.4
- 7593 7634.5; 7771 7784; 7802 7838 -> -0.6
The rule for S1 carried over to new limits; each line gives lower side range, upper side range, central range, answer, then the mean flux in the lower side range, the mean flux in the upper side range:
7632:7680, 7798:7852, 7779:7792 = -1.64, 1.24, 1.28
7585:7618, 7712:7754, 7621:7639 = -0.84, 1.35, 1.21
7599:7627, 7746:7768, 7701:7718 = 0.84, 1.34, 1.29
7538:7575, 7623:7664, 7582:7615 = -0.29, 1.35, 1.3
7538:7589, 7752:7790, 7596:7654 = 0.21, 1.33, 1.36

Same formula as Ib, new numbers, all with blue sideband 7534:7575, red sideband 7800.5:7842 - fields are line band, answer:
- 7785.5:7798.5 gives -0.2 angstrom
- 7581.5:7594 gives 0.6 angstrom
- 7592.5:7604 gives -0.5 angstrom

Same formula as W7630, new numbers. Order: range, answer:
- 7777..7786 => 1.44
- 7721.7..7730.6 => 1.05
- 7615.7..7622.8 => 1.3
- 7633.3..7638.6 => 1.45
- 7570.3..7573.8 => 1.36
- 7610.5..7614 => 1.42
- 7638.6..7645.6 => 1.29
